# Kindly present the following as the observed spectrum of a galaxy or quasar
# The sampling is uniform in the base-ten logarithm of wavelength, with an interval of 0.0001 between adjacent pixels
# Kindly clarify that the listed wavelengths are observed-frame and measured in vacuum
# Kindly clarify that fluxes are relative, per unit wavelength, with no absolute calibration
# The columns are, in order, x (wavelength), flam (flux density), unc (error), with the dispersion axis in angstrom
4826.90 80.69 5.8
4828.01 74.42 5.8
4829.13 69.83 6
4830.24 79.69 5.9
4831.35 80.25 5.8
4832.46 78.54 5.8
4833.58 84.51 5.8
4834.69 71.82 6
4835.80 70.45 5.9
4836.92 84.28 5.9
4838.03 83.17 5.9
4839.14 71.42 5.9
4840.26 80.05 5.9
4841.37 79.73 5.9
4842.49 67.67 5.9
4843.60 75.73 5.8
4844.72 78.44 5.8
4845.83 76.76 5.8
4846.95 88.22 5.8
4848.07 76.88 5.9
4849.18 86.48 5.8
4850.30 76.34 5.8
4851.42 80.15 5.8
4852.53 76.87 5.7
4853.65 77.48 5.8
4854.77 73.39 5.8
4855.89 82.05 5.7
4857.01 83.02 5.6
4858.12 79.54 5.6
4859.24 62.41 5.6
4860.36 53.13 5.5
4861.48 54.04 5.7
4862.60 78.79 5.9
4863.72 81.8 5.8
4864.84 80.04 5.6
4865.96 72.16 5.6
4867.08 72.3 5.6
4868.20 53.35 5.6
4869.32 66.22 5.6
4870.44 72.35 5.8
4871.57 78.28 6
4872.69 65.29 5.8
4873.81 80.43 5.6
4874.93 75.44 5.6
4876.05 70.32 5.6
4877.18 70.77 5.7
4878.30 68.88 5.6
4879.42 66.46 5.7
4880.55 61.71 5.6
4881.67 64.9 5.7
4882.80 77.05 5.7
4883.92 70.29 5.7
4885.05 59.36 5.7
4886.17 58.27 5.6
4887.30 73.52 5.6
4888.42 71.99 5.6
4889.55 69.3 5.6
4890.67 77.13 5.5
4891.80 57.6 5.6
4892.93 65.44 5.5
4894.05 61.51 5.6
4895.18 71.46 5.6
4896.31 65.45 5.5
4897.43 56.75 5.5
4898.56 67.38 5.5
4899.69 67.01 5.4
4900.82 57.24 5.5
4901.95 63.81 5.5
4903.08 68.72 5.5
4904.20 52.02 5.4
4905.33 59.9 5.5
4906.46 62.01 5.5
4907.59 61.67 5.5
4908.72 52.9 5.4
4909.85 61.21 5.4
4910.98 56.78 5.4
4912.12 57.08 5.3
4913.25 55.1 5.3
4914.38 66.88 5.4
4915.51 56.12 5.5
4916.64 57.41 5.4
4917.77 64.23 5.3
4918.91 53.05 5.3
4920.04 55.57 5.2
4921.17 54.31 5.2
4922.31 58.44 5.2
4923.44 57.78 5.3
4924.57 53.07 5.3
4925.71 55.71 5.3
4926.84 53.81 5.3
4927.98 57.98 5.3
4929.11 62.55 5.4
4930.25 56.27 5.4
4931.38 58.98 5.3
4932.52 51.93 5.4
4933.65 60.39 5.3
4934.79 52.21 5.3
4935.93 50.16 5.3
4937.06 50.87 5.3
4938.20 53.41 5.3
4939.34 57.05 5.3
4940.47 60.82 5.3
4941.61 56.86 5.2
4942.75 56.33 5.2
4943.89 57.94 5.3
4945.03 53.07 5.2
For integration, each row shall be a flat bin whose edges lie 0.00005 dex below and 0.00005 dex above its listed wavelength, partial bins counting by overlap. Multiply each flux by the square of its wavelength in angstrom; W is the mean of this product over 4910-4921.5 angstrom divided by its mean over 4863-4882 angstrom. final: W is 0.83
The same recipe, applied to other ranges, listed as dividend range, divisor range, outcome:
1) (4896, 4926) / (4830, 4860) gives 0.78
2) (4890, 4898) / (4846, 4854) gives 0.83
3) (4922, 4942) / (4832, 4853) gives 0.74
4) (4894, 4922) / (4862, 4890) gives 0.87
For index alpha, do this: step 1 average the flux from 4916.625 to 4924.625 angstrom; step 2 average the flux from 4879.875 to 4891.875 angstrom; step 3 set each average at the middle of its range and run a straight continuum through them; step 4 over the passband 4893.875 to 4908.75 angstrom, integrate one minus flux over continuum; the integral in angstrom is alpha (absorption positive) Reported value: 0.1 angstrom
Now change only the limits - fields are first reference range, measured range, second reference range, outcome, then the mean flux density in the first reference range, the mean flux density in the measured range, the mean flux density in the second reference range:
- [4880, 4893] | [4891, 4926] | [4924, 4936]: 0.92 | 67.3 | 59.9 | 55.9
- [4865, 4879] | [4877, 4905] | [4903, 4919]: -0.29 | 70.7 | 65.7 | 58.9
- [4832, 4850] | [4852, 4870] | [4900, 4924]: 0.30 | 78.3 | 71.7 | 58.8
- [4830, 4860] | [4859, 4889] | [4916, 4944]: 0.61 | 77.8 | 68.9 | 56.3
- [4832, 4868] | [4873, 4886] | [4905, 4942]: -0.15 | 75.9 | 69.2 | 57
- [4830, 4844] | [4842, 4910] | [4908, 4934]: -1.34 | 77.5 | 69.5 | 57.3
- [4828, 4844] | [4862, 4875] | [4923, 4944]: -0.56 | 76.9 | 72.9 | 55.9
